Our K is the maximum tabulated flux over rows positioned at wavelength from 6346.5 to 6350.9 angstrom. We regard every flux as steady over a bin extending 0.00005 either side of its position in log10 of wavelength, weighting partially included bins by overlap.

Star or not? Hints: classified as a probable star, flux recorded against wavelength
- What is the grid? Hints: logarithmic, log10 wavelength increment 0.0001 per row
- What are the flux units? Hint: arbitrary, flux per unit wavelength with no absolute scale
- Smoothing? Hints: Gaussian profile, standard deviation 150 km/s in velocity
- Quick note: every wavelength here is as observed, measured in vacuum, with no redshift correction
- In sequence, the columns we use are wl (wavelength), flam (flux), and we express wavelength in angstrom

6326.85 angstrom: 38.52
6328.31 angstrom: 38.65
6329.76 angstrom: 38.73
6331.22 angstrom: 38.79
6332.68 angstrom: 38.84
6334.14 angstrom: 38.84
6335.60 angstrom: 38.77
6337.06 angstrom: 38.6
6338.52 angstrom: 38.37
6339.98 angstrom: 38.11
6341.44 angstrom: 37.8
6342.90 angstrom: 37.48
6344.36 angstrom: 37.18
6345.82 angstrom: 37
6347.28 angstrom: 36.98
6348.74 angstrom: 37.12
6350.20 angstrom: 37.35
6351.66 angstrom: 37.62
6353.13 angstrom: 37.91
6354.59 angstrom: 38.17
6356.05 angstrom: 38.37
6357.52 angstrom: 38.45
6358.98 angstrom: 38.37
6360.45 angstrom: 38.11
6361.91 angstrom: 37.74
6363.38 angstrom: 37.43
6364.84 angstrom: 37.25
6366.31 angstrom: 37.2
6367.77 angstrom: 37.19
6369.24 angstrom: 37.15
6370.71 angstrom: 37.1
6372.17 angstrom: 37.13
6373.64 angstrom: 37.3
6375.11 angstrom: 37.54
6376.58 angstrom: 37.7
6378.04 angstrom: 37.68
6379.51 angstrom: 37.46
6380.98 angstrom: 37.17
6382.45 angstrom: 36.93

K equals 37.35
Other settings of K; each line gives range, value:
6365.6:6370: 37.2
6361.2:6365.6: 37.74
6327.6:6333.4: 38.84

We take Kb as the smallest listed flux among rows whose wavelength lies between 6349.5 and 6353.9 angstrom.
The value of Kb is 37.35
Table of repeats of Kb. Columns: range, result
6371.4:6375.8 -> 37.13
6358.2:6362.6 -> 37.74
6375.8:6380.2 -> 37.46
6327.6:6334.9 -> 38.65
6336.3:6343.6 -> 37.48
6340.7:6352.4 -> 36.98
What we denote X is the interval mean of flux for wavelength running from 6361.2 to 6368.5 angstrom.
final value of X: 37.4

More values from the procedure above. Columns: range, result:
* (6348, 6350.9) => 37.3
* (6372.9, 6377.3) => 37.5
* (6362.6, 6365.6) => 37.3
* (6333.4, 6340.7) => 38.5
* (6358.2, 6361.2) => 38.3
